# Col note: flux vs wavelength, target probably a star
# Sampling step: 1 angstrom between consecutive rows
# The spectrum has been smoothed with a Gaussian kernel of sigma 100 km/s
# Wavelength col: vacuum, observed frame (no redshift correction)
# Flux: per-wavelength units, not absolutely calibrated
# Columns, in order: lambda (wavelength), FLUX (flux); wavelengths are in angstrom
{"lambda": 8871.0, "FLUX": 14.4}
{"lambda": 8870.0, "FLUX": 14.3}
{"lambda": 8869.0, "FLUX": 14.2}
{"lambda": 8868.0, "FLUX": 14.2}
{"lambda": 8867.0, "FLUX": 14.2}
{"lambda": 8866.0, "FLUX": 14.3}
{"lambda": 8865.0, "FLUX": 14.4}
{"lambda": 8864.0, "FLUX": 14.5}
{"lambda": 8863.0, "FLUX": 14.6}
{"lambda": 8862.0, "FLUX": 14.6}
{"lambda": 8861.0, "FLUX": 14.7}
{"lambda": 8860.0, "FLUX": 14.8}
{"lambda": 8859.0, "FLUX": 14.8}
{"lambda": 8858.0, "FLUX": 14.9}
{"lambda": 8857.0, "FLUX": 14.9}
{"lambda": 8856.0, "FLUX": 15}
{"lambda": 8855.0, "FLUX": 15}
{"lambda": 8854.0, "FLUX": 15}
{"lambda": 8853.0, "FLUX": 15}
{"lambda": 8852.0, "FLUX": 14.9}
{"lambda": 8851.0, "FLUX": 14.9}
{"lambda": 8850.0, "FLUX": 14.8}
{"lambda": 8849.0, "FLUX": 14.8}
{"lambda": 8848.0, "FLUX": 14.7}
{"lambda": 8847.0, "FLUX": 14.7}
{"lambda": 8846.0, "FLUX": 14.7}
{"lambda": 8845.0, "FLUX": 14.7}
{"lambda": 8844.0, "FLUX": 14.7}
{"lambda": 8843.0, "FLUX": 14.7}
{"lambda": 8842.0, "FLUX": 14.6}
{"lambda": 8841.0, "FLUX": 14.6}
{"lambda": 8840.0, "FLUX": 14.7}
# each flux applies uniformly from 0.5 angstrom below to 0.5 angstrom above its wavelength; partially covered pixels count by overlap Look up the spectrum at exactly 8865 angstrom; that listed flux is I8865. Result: 14.4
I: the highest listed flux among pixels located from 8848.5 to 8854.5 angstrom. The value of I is 15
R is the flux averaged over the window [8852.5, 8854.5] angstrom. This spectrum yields 15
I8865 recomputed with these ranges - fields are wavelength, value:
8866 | 14.3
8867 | 14.2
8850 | 14.8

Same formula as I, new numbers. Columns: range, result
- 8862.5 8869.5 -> 14.6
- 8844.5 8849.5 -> 14.8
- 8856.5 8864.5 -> 14.9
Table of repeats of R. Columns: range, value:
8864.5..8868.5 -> 14.3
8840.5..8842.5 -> 14.6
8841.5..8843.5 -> 14.6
